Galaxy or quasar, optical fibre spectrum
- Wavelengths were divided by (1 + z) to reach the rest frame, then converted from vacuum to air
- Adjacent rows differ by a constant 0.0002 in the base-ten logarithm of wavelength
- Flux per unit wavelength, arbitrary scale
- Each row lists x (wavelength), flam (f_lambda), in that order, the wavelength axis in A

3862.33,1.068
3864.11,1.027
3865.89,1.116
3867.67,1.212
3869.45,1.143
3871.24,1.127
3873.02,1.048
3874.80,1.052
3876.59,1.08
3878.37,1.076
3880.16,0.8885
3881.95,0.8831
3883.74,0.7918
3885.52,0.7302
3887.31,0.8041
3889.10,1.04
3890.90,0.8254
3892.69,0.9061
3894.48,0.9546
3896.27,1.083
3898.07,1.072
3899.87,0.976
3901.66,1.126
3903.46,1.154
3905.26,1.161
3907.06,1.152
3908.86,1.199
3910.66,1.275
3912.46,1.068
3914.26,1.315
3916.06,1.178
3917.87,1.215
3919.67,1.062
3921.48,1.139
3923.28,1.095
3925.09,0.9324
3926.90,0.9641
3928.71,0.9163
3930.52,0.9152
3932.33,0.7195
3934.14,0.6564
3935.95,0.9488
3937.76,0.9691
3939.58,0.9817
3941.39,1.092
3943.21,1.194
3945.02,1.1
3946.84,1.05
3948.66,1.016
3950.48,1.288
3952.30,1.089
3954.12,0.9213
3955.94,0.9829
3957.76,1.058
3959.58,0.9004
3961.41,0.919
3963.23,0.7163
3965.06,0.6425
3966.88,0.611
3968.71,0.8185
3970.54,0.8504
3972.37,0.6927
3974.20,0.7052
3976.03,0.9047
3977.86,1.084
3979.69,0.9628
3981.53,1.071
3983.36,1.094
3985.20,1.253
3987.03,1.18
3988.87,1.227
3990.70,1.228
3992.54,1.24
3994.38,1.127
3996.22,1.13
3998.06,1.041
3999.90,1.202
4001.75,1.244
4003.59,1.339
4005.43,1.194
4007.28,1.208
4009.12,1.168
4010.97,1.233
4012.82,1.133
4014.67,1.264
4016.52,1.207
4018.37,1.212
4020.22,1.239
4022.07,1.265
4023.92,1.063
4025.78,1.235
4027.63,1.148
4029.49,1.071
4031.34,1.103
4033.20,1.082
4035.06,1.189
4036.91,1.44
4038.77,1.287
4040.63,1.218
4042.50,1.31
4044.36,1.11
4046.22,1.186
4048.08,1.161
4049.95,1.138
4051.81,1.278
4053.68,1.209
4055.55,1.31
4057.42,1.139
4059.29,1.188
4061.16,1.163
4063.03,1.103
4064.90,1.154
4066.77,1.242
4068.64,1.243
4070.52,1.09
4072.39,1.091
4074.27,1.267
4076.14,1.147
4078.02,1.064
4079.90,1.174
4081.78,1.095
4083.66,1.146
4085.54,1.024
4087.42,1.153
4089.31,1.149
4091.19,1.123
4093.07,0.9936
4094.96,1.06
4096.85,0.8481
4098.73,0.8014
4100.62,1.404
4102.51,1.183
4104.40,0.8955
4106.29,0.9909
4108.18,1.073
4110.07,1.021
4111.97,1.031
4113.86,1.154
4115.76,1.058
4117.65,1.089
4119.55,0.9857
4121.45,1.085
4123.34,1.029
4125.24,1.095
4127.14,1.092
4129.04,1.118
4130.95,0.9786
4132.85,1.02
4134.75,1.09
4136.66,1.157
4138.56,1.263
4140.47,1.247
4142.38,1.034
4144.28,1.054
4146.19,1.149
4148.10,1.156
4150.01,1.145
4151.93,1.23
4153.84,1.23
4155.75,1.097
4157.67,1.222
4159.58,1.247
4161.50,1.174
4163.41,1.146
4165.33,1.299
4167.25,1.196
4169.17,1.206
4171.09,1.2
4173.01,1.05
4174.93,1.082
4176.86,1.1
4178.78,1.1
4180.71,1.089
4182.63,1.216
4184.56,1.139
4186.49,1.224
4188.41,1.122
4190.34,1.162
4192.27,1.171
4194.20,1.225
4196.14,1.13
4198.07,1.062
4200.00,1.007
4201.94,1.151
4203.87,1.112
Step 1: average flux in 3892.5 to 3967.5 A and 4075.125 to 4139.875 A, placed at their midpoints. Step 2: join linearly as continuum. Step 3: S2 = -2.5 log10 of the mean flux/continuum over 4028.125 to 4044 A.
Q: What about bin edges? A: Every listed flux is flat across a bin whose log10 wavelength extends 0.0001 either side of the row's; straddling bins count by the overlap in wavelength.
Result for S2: -0.15 mag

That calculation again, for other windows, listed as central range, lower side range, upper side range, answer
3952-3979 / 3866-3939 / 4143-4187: 0.23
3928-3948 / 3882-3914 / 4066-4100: 0.09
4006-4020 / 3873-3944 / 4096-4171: -0.14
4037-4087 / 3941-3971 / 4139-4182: -0.12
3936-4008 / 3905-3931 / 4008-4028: 0.12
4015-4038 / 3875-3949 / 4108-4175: -0.11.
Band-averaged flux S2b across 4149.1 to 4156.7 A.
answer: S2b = 1.18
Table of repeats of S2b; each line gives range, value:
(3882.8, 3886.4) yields 0.764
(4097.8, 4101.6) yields 1.1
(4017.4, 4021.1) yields 1.23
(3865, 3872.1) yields 1.15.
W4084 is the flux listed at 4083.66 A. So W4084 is 1.146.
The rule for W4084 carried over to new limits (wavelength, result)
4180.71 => 1.089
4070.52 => 1.09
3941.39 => 1.092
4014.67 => 1.264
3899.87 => 0.976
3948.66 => 1.016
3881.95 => 0.8831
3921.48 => 1.139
